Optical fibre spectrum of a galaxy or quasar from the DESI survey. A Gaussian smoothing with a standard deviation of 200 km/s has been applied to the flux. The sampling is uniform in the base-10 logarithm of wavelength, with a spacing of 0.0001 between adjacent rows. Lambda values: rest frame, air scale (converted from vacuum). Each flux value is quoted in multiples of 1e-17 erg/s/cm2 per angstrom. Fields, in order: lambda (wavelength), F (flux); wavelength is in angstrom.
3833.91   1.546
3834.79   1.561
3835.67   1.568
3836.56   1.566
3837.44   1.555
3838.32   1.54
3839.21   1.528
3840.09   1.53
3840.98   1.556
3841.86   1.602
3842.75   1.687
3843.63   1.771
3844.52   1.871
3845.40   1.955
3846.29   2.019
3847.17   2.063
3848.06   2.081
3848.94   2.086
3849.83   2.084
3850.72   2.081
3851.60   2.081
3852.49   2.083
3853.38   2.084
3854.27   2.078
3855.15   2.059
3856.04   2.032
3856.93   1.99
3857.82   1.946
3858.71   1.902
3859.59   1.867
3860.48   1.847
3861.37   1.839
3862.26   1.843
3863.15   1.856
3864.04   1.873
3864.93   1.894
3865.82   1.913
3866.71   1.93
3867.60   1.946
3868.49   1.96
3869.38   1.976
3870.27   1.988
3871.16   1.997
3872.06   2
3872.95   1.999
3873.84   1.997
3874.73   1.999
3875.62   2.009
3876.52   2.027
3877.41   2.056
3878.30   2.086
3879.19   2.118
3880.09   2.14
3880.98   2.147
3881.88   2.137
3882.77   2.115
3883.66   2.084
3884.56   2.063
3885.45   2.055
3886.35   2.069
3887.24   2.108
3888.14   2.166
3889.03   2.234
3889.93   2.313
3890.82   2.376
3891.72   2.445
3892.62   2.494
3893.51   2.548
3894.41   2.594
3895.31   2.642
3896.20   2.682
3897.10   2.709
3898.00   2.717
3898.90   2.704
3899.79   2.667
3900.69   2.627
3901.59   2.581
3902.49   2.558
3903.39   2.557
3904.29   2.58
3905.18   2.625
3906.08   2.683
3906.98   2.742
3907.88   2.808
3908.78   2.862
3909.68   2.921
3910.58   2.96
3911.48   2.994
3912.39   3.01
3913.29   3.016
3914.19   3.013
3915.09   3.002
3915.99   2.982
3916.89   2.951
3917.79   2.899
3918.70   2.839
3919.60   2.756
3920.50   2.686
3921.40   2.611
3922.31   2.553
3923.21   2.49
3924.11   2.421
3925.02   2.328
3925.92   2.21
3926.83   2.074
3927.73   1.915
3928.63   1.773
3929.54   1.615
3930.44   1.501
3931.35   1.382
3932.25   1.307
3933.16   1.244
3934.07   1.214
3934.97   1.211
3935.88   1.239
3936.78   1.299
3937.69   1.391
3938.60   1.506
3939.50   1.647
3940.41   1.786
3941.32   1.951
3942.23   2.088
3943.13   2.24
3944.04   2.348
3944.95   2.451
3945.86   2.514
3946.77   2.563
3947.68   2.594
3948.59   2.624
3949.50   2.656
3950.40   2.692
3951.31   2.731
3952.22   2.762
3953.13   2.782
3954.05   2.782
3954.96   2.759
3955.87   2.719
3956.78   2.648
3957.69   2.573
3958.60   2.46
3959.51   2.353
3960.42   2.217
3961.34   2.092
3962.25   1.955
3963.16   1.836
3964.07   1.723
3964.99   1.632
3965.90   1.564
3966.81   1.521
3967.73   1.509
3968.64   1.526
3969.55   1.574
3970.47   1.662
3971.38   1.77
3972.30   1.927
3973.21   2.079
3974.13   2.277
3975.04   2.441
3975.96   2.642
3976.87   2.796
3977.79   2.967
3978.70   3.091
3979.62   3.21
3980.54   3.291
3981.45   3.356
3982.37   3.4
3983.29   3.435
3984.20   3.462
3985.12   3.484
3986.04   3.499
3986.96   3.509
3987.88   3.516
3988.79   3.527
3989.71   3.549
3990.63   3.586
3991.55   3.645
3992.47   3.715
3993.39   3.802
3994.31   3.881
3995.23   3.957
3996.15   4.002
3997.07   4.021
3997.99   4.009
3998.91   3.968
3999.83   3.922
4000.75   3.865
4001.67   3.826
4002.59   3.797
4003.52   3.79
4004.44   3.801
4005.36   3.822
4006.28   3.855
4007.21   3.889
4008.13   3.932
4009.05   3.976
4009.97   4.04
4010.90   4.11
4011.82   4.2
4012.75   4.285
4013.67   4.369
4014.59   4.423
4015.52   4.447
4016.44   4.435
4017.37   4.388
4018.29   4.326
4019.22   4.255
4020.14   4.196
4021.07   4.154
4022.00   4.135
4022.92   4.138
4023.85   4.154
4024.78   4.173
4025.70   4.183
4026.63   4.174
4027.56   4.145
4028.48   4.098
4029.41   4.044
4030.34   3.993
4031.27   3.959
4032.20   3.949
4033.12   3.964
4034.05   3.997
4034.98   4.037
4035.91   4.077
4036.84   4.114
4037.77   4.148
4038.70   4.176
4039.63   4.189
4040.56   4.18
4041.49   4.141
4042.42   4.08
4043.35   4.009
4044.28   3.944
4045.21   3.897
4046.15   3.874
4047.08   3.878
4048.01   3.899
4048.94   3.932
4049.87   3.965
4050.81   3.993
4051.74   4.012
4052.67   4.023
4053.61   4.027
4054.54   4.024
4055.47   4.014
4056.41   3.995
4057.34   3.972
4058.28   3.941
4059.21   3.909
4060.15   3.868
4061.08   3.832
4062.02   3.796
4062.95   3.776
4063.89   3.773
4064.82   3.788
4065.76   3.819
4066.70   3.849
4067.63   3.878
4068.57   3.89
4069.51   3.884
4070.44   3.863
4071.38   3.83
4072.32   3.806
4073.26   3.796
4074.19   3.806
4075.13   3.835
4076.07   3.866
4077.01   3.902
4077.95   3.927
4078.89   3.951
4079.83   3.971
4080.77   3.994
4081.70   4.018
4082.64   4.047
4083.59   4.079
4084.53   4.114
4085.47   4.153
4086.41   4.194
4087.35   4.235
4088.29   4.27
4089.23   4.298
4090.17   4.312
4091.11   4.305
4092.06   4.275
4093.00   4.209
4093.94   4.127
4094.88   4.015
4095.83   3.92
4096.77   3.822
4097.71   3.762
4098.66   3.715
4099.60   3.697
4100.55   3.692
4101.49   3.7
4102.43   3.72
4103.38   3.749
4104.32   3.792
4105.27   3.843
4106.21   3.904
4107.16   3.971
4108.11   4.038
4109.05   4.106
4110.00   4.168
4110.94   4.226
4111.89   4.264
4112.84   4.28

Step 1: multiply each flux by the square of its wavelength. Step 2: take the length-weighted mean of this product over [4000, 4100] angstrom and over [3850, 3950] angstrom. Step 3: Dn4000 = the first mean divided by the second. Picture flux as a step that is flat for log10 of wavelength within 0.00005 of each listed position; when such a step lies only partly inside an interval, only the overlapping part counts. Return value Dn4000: 1.95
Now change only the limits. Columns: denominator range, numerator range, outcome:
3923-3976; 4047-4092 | 2.06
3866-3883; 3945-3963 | 1.30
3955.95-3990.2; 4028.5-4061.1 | 1.63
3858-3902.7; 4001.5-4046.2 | 2.02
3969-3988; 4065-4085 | 1.46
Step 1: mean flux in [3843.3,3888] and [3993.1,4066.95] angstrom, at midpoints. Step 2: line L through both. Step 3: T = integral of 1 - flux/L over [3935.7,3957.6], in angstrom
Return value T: 5.2 angstrom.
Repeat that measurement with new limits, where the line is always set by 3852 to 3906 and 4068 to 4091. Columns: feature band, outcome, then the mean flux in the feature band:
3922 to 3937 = 5.03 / 1.75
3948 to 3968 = 4.04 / 2.31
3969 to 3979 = 2.56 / 2.27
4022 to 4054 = -3.71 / 4.05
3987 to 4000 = -2.23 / 3.78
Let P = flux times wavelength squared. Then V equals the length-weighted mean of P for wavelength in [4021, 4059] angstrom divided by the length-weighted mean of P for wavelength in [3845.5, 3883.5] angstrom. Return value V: 2.2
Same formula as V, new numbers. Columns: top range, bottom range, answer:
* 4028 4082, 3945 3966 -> 1.72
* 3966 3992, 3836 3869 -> 1.58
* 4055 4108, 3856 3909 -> 1.95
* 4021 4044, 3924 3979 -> 2.05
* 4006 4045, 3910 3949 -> 1.96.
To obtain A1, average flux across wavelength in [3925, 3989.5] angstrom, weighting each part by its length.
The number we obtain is 2.29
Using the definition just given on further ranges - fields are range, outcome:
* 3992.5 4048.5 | 4.06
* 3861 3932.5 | 2.33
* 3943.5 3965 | 2.45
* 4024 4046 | 4.07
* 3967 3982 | 2.37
